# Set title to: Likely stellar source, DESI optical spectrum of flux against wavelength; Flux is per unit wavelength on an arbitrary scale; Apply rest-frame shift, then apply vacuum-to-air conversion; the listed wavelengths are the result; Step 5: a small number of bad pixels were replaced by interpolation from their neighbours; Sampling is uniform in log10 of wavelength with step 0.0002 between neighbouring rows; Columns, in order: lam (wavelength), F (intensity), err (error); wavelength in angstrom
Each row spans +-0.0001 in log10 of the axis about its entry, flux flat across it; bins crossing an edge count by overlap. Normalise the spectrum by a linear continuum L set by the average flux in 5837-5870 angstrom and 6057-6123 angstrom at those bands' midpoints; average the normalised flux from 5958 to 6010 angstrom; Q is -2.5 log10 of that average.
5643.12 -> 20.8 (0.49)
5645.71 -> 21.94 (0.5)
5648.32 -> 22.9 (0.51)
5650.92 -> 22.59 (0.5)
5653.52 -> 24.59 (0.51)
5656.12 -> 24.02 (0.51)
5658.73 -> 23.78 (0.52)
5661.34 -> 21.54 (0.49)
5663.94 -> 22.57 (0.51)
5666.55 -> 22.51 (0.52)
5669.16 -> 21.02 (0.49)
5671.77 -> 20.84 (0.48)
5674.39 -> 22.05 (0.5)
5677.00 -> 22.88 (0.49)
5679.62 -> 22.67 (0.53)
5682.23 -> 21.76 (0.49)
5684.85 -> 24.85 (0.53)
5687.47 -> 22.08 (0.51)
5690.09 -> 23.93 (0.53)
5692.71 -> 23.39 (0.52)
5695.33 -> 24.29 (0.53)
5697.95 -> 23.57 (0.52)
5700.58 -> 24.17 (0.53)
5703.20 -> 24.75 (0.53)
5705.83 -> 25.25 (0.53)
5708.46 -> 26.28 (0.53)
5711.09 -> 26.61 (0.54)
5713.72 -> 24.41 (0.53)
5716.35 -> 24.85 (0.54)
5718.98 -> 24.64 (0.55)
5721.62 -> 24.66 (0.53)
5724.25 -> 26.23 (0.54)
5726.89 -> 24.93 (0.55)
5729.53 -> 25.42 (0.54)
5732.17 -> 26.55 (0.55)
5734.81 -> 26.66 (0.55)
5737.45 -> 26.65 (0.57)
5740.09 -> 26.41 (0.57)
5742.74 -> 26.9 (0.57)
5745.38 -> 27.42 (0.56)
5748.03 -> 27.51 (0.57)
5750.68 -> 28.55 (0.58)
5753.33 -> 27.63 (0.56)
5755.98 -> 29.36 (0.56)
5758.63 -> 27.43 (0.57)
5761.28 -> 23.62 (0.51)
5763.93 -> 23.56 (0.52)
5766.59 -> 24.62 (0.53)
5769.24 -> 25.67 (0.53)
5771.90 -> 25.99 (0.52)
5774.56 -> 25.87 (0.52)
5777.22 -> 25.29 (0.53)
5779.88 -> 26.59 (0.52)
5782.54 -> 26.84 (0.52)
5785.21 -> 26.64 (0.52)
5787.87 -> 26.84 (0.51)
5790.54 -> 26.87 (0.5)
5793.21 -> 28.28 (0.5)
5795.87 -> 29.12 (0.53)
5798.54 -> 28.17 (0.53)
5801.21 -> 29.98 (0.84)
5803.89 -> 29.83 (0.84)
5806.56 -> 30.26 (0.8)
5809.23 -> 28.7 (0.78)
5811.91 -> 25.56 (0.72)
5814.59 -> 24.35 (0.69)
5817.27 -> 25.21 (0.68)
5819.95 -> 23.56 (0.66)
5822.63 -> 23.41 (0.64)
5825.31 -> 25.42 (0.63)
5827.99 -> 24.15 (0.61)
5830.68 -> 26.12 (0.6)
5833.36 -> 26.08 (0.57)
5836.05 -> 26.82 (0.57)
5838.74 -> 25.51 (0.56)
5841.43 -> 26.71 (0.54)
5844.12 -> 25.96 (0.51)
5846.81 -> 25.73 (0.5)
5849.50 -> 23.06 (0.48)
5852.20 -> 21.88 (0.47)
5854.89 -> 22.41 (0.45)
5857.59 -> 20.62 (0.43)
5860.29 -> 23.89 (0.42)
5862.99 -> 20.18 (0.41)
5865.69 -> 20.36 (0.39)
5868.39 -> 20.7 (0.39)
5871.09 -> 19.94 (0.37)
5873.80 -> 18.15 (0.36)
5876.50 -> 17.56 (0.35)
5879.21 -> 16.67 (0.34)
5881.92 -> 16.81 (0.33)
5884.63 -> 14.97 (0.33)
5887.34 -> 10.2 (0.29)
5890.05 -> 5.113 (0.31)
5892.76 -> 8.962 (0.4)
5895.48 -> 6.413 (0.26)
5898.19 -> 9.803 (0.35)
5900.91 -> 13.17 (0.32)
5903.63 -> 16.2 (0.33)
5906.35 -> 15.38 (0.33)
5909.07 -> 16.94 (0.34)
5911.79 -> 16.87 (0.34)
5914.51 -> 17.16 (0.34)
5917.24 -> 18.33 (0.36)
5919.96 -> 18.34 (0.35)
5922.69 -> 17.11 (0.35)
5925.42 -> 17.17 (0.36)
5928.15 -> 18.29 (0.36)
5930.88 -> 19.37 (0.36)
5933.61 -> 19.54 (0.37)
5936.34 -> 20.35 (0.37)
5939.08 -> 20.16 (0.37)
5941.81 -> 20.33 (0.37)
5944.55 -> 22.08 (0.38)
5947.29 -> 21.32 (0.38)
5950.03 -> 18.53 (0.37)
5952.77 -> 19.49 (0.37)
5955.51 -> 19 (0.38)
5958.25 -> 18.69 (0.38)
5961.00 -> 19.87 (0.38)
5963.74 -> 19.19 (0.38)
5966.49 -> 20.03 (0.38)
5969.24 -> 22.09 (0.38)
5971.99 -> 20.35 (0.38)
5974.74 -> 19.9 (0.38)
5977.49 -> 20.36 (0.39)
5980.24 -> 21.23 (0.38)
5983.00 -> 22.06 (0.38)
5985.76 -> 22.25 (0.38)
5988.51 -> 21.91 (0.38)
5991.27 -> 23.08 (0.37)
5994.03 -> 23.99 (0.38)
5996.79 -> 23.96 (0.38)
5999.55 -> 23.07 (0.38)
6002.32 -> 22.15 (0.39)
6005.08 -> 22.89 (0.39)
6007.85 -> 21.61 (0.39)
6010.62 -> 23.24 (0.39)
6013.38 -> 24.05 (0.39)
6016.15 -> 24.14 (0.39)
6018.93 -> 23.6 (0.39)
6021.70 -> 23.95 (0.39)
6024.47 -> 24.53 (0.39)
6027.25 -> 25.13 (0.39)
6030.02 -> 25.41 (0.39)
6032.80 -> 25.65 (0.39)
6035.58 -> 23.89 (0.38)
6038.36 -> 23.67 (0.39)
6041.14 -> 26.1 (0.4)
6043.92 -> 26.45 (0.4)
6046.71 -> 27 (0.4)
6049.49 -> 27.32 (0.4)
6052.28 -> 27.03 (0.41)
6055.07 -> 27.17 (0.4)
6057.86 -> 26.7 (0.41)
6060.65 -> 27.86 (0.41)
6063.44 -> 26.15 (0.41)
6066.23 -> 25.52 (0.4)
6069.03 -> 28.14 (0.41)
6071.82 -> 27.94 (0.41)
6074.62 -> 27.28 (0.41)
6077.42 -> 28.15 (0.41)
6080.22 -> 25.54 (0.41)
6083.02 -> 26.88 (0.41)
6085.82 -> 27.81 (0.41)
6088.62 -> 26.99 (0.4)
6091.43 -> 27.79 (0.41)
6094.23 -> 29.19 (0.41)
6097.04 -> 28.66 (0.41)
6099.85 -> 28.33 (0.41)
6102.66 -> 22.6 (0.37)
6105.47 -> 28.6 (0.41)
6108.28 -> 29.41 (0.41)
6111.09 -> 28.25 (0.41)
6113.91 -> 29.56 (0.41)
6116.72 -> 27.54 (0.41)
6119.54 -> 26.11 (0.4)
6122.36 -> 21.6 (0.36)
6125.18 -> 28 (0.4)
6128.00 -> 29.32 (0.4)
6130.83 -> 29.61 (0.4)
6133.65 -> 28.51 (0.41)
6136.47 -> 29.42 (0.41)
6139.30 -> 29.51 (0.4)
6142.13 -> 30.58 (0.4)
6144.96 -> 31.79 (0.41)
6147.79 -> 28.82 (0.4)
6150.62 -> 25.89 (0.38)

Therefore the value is 0.18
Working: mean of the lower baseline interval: 23.1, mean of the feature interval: 21.6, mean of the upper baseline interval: 27.3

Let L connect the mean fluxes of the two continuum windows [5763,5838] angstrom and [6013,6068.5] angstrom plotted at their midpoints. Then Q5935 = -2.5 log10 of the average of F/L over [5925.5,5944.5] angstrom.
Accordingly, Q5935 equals 0.302 mag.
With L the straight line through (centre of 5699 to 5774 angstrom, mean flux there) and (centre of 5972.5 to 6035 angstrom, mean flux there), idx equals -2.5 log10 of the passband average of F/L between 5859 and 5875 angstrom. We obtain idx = 0.193 mag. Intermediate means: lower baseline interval 25.9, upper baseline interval 23.1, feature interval 20.5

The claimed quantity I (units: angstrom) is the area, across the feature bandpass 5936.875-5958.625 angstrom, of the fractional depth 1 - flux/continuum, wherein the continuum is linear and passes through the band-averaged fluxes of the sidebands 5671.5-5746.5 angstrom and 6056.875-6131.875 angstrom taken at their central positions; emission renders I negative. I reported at 5.2 angstrom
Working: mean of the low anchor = 24.7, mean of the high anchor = 27.4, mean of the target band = 20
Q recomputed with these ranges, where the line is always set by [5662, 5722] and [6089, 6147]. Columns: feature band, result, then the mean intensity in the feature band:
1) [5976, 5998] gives 0.20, 22.3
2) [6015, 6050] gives 0.09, 25.1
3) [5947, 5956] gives 0.33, 19.4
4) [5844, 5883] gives 0.22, 20.8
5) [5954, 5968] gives 0.34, 19.4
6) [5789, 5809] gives -0.17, 28.9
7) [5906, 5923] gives 0.44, 17.3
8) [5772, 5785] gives -0.07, 26.2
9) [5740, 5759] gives -0.15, 27.7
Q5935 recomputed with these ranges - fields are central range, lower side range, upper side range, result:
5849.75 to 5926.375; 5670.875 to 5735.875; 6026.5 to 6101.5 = 0.47 mag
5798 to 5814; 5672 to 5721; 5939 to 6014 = -0.24 mag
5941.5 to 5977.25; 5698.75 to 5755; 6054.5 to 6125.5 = 0.31 mag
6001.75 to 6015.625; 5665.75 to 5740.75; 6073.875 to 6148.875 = 0.18 mag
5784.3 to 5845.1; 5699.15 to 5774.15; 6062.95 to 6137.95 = -0.02 mag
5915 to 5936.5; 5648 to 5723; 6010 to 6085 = 0.34 mag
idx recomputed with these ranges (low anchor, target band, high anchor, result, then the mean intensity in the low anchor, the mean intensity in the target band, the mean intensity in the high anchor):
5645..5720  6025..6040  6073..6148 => 0.10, 23.5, 24.8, 28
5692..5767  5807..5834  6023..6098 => 0.03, 25.8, 25.4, 26.7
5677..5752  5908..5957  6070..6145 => 0.37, 25.2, 18.9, 27.9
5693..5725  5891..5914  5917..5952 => 0.47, 24.9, 13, 19.3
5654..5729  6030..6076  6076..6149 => 0.04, 23.8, 26.5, 28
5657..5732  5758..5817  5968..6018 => -0.15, 23.8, 26.8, 22.4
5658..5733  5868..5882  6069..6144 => 0.37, 23.9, 18.3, 27.8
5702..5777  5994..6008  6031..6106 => 0.16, 26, 23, 26.8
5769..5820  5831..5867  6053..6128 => 0.14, 27.1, 23.9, 27.3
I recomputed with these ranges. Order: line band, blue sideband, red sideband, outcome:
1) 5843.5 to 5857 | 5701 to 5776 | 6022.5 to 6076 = 1.33 angstrom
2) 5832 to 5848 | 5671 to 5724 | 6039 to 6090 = -0.64 angstrom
